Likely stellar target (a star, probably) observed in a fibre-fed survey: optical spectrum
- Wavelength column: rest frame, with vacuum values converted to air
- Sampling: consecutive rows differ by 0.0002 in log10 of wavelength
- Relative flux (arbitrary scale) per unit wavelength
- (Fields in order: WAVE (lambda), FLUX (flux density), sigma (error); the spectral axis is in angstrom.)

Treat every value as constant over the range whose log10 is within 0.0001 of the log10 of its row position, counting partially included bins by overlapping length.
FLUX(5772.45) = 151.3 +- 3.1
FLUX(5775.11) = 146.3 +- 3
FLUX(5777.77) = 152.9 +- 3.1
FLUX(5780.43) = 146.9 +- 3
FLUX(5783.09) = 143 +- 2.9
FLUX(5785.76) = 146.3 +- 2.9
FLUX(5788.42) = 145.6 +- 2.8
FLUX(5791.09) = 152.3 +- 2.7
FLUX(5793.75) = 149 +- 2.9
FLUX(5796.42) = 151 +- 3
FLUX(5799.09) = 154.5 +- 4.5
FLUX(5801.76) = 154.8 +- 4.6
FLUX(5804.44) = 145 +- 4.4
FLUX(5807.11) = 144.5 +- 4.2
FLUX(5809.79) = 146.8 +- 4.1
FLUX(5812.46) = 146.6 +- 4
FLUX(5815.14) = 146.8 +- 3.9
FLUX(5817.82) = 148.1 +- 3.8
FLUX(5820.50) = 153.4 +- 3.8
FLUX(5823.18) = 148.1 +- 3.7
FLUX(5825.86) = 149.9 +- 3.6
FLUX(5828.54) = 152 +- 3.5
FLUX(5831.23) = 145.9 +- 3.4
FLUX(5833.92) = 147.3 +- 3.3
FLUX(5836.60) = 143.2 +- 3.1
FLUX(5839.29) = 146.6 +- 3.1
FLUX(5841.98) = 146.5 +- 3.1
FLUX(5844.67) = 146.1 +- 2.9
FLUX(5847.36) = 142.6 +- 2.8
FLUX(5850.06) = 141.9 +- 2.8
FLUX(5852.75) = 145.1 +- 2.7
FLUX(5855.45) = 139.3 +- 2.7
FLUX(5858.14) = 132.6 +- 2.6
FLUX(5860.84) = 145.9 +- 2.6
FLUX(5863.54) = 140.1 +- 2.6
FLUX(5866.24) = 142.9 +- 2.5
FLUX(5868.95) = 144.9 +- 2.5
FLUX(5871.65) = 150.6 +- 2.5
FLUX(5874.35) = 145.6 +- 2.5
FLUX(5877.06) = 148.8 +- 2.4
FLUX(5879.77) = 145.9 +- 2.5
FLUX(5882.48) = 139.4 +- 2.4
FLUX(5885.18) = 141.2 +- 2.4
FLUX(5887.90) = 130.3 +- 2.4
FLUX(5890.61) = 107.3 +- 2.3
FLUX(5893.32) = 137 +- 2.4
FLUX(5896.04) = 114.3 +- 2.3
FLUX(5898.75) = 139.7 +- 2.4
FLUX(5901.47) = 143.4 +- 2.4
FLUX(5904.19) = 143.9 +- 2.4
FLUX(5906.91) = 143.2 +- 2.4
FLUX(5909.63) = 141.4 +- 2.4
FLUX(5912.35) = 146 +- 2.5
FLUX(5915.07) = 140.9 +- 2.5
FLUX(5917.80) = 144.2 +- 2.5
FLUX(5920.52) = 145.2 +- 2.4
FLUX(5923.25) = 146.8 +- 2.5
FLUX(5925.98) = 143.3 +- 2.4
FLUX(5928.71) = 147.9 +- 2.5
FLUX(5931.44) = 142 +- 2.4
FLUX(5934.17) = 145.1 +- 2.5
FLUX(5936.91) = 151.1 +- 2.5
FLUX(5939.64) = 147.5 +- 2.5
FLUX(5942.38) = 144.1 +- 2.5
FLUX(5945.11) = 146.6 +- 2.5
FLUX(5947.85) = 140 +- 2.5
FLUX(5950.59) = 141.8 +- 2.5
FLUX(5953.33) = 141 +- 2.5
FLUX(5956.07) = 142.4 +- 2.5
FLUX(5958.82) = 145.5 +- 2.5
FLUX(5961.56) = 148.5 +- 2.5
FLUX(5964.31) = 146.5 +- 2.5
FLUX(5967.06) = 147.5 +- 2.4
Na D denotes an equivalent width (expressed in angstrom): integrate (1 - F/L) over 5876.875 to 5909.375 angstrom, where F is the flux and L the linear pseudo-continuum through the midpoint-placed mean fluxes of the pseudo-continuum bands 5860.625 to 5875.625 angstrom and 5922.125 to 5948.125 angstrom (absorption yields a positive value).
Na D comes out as 2.08 angstrom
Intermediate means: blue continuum 145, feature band 136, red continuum 146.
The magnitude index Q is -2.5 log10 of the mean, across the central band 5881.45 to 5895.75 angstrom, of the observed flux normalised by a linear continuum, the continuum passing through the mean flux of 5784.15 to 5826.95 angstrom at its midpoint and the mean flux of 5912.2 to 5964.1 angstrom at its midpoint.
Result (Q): 0.13 mag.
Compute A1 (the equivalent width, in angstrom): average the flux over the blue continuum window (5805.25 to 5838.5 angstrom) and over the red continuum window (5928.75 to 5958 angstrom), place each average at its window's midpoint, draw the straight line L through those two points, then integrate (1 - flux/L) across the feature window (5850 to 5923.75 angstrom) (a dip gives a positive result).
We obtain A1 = 2.9 angstrom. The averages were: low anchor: 148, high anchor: 144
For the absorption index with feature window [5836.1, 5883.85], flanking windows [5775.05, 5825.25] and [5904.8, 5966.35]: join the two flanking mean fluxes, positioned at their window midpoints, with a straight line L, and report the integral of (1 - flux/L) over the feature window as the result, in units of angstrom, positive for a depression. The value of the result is 1.0 angstrom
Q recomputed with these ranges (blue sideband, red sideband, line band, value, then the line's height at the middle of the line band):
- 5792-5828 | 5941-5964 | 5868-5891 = 0.05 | 147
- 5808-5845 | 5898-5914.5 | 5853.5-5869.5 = 0.04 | 146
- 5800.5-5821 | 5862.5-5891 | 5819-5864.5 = 0.00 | 145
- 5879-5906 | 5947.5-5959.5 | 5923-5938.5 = -0.05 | 139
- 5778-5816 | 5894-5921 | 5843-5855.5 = 0.01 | 144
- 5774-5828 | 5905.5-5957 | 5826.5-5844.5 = 0.00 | 148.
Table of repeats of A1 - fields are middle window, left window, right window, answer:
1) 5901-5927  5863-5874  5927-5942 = 0.38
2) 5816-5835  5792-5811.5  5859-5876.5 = -0.19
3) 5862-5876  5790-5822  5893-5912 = -0.29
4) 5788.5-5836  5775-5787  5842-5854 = -1.05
